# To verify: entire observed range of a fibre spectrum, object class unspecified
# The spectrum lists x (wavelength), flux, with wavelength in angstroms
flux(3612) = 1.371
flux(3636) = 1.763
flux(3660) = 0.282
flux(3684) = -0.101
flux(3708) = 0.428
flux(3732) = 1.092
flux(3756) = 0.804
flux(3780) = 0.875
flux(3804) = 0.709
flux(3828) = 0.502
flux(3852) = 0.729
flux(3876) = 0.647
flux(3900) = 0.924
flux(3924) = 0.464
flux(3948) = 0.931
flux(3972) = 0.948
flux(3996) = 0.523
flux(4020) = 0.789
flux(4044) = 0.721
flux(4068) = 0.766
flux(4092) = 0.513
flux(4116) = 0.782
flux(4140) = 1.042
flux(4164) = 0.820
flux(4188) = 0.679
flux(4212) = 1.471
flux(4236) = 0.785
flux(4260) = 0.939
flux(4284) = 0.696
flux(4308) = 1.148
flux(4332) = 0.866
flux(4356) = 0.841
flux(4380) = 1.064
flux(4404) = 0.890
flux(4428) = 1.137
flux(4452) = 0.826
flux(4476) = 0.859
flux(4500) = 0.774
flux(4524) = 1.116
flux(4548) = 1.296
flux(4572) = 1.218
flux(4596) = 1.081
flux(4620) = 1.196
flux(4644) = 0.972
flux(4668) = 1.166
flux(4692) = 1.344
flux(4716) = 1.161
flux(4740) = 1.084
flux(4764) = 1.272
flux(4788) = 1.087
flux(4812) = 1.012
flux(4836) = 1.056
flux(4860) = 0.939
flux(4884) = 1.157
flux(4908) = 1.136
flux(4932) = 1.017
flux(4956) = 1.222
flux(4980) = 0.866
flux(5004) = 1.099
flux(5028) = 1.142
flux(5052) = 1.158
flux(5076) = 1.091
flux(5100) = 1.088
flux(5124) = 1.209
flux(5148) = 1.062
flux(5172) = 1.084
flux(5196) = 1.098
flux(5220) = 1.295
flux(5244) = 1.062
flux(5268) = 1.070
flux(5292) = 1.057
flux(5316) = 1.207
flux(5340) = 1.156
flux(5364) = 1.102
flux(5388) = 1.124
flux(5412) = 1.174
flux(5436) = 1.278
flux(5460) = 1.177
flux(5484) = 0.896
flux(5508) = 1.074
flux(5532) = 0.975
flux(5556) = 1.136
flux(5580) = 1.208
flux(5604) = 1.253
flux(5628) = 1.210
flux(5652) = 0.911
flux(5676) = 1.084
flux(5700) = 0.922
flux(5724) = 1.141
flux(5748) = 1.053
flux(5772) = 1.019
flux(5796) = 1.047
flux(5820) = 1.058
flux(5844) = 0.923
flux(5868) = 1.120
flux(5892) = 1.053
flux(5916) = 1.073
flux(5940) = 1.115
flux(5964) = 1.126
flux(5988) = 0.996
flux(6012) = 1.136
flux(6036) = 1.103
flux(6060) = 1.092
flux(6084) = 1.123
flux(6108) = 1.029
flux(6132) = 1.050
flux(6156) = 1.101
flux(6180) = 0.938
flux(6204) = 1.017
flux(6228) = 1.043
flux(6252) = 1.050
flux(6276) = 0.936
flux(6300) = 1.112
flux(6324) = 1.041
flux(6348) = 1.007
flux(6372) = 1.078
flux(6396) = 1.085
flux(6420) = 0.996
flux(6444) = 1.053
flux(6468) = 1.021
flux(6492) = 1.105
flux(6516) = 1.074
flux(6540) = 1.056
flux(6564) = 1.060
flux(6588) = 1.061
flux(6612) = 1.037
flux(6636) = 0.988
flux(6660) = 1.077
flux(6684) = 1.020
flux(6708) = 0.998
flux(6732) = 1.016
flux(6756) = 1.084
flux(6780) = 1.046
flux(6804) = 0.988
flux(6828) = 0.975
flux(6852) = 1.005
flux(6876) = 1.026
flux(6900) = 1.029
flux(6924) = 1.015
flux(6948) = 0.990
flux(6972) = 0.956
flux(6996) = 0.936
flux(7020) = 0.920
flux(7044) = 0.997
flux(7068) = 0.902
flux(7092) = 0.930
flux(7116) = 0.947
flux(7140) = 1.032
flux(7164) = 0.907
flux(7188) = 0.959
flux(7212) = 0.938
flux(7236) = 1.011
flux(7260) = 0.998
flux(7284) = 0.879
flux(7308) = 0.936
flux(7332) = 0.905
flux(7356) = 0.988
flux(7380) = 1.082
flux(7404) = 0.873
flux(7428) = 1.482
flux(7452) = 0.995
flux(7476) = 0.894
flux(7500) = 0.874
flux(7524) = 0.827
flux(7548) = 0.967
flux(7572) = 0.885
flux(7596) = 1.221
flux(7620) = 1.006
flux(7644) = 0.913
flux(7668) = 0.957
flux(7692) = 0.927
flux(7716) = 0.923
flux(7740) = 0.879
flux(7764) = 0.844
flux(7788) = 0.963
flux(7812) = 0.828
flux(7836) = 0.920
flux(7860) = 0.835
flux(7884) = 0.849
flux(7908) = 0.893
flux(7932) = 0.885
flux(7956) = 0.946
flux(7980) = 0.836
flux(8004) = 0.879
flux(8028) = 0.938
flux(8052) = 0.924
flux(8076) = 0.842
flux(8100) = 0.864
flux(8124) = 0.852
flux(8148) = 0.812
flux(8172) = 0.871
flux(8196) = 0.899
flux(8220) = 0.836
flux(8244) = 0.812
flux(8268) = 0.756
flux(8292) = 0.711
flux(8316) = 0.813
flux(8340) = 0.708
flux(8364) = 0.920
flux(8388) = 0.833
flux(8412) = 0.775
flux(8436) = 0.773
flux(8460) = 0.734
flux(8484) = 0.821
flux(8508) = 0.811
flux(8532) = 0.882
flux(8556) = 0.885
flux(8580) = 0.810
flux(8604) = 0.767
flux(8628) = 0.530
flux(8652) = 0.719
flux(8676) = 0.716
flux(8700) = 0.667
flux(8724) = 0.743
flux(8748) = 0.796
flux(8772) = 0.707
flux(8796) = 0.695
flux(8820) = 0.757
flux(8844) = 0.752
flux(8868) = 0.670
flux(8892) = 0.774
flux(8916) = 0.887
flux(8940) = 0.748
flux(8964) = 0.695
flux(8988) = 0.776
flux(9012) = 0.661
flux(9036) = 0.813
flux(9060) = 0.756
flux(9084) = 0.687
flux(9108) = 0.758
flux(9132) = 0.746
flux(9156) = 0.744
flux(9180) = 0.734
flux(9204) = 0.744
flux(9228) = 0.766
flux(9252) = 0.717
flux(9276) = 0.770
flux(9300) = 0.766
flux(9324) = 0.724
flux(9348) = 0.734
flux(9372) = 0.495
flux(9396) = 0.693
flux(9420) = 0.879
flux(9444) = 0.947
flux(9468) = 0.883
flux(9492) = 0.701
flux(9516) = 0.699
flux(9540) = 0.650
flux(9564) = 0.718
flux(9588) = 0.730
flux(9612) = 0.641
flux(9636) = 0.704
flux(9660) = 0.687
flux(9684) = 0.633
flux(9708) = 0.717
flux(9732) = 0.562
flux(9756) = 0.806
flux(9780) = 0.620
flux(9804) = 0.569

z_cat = 0.132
